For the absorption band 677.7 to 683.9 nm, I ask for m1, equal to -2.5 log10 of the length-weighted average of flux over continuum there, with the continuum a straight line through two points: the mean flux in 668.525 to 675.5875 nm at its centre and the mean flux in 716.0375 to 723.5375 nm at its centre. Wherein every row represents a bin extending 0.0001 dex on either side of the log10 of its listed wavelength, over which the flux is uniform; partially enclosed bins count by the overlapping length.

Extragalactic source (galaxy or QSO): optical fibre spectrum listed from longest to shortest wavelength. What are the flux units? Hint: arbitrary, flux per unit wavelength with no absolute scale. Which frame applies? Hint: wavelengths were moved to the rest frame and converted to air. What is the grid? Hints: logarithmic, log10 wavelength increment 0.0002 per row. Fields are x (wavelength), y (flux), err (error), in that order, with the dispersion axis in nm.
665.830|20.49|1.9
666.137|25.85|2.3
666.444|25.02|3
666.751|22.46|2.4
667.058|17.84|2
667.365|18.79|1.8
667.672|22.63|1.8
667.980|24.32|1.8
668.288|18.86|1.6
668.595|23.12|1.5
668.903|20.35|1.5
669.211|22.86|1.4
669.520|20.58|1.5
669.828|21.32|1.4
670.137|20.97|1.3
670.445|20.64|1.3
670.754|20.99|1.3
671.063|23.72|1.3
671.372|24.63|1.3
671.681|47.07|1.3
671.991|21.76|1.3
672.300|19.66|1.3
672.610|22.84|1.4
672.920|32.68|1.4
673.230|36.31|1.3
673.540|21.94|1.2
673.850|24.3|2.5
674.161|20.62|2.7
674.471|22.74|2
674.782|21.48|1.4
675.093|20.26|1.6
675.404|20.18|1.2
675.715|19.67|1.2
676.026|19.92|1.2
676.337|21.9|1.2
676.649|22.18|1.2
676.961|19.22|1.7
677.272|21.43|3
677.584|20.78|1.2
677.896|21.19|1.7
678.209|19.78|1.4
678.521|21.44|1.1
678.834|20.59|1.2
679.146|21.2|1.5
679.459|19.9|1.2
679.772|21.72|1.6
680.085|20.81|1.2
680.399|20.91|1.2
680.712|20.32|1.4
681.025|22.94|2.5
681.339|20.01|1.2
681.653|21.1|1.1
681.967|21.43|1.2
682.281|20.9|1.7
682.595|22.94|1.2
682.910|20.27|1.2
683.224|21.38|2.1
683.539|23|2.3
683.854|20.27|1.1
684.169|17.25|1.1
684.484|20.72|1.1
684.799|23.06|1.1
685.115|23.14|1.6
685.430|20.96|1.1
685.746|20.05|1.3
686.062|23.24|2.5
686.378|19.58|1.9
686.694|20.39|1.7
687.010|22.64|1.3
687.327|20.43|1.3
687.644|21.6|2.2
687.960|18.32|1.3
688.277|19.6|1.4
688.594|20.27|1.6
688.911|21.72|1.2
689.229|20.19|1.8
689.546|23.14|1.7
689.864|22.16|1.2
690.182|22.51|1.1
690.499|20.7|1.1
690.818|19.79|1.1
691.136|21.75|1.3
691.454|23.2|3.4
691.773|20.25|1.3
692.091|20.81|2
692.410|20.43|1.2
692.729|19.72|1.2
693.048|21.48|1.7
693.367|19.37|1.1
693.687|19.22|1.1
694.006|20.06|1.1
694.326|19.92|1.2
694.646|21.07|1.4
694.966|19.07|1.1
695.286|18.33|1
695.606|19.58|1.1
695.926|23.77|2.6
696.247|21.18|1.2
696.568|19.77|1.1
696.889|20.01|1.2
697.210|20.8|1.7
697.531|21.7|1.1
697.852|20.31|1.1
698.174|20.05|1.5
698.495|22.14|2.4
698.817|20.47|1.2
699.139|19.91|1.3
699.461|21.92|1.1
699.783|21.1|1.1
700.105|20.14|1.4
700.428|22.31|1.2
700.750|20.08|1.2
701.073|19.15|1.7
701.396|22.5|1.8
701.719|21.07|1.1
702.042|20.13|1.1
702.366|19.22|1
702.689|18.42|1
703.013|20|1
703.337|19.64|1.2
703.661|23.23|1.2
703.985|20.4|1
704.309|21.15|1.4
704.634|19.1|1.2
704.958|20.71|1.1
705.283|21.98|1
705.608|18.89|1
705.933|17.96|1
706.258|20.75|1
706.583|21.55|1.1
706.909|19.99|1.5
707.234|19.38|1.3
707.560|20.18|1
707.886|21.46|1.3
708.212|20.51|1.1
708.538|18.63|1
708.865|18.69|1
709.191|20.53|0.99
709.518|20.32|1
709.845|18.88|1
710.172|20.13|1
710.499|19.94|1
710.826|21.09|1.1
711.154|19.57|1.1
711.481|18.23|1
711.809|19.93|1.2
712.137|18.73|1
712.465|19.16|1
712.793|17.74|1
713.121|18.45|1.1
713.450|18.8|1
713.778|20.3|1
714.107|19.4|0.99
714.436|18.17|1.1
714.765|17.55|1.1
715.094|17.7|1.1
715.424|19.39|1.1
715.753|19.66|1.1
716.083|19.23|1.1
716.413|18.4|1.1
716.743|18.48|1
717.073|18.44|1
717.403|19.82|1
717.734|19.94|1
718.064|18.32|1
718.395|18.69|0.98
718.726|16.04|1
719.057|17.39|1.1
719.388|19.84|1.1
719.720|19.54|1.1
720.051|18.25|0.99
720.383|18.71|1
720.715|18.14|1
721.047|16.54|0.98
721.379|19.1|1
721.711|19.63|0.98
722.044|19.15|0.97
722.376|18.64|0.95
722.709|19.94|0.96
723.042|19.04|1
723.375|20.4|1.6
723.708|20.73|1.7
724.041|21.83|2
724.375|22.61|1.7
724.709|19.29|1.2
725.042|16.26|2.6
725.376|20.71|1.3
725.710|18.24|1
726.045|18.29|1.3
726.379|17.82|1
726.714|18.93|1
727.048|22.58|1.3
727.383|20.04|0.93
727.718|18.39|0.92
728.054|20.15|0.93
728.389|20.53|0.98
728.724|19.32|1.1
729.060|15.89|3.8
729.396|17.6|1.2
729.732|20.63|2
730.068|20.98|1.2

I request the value 0.09 mag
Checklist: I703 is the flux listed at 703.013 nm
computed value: 20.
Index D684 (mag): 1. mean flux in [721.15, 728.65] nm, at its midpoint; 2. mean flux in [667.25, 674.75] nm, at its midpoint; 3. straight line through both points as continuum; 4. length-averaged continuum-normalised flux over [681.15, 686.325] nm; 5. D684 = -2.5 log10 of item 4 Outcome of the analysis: 0.08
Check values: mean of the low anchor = 23.9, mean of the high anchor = 19.6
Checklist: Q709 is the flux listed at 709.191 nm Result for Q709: 20.53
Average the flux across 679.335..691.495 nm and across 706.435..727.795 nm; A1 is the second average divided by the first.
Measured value 0.91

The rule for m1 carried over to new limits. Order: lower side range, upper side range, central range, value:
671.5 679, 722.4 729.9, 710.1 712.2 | 0.051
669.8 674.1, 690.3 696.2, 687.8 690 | 0.040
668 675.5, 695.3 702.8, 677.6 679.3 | 0.108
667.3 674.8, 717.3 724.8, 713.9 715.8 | 0.066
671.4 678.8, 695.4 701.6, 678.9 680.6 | 0.101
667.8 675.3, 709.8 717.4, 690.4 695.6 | 0.058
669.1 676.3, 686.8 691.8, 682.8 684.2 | 0.068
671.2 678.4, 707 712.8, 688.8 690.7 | 0.011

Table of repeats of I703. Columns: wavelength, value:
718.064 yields 18.32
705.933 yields 17.96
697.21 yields 20.8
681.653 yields 21.1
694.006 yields 20.06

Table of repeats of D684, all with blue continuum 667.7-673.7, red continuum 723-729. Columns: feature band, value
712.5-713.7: 0.12 mag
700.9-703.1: 0.09 mag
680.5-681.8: 0.12 mag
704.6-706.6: 0.07 mag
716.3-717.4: 0.10 mag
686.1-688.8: 0.12 mag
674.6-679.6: 0.15 mag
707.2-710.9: 0.06 mag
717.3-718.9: 0.10 mag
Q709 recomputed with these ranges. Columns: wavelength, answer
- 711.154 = 19.57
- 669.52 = 20.58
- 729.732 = 20.63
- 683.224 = 21.38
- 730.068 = 20.98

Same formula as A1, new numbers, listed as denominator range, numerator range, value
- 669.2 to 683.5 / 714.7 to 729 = 0.85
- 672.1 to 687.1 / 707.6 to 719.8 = 0.88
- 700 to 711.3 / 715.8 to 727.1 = 0.94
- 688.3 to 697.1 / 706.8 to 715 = 0.94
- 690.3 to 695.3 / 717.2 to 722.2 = 0.91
